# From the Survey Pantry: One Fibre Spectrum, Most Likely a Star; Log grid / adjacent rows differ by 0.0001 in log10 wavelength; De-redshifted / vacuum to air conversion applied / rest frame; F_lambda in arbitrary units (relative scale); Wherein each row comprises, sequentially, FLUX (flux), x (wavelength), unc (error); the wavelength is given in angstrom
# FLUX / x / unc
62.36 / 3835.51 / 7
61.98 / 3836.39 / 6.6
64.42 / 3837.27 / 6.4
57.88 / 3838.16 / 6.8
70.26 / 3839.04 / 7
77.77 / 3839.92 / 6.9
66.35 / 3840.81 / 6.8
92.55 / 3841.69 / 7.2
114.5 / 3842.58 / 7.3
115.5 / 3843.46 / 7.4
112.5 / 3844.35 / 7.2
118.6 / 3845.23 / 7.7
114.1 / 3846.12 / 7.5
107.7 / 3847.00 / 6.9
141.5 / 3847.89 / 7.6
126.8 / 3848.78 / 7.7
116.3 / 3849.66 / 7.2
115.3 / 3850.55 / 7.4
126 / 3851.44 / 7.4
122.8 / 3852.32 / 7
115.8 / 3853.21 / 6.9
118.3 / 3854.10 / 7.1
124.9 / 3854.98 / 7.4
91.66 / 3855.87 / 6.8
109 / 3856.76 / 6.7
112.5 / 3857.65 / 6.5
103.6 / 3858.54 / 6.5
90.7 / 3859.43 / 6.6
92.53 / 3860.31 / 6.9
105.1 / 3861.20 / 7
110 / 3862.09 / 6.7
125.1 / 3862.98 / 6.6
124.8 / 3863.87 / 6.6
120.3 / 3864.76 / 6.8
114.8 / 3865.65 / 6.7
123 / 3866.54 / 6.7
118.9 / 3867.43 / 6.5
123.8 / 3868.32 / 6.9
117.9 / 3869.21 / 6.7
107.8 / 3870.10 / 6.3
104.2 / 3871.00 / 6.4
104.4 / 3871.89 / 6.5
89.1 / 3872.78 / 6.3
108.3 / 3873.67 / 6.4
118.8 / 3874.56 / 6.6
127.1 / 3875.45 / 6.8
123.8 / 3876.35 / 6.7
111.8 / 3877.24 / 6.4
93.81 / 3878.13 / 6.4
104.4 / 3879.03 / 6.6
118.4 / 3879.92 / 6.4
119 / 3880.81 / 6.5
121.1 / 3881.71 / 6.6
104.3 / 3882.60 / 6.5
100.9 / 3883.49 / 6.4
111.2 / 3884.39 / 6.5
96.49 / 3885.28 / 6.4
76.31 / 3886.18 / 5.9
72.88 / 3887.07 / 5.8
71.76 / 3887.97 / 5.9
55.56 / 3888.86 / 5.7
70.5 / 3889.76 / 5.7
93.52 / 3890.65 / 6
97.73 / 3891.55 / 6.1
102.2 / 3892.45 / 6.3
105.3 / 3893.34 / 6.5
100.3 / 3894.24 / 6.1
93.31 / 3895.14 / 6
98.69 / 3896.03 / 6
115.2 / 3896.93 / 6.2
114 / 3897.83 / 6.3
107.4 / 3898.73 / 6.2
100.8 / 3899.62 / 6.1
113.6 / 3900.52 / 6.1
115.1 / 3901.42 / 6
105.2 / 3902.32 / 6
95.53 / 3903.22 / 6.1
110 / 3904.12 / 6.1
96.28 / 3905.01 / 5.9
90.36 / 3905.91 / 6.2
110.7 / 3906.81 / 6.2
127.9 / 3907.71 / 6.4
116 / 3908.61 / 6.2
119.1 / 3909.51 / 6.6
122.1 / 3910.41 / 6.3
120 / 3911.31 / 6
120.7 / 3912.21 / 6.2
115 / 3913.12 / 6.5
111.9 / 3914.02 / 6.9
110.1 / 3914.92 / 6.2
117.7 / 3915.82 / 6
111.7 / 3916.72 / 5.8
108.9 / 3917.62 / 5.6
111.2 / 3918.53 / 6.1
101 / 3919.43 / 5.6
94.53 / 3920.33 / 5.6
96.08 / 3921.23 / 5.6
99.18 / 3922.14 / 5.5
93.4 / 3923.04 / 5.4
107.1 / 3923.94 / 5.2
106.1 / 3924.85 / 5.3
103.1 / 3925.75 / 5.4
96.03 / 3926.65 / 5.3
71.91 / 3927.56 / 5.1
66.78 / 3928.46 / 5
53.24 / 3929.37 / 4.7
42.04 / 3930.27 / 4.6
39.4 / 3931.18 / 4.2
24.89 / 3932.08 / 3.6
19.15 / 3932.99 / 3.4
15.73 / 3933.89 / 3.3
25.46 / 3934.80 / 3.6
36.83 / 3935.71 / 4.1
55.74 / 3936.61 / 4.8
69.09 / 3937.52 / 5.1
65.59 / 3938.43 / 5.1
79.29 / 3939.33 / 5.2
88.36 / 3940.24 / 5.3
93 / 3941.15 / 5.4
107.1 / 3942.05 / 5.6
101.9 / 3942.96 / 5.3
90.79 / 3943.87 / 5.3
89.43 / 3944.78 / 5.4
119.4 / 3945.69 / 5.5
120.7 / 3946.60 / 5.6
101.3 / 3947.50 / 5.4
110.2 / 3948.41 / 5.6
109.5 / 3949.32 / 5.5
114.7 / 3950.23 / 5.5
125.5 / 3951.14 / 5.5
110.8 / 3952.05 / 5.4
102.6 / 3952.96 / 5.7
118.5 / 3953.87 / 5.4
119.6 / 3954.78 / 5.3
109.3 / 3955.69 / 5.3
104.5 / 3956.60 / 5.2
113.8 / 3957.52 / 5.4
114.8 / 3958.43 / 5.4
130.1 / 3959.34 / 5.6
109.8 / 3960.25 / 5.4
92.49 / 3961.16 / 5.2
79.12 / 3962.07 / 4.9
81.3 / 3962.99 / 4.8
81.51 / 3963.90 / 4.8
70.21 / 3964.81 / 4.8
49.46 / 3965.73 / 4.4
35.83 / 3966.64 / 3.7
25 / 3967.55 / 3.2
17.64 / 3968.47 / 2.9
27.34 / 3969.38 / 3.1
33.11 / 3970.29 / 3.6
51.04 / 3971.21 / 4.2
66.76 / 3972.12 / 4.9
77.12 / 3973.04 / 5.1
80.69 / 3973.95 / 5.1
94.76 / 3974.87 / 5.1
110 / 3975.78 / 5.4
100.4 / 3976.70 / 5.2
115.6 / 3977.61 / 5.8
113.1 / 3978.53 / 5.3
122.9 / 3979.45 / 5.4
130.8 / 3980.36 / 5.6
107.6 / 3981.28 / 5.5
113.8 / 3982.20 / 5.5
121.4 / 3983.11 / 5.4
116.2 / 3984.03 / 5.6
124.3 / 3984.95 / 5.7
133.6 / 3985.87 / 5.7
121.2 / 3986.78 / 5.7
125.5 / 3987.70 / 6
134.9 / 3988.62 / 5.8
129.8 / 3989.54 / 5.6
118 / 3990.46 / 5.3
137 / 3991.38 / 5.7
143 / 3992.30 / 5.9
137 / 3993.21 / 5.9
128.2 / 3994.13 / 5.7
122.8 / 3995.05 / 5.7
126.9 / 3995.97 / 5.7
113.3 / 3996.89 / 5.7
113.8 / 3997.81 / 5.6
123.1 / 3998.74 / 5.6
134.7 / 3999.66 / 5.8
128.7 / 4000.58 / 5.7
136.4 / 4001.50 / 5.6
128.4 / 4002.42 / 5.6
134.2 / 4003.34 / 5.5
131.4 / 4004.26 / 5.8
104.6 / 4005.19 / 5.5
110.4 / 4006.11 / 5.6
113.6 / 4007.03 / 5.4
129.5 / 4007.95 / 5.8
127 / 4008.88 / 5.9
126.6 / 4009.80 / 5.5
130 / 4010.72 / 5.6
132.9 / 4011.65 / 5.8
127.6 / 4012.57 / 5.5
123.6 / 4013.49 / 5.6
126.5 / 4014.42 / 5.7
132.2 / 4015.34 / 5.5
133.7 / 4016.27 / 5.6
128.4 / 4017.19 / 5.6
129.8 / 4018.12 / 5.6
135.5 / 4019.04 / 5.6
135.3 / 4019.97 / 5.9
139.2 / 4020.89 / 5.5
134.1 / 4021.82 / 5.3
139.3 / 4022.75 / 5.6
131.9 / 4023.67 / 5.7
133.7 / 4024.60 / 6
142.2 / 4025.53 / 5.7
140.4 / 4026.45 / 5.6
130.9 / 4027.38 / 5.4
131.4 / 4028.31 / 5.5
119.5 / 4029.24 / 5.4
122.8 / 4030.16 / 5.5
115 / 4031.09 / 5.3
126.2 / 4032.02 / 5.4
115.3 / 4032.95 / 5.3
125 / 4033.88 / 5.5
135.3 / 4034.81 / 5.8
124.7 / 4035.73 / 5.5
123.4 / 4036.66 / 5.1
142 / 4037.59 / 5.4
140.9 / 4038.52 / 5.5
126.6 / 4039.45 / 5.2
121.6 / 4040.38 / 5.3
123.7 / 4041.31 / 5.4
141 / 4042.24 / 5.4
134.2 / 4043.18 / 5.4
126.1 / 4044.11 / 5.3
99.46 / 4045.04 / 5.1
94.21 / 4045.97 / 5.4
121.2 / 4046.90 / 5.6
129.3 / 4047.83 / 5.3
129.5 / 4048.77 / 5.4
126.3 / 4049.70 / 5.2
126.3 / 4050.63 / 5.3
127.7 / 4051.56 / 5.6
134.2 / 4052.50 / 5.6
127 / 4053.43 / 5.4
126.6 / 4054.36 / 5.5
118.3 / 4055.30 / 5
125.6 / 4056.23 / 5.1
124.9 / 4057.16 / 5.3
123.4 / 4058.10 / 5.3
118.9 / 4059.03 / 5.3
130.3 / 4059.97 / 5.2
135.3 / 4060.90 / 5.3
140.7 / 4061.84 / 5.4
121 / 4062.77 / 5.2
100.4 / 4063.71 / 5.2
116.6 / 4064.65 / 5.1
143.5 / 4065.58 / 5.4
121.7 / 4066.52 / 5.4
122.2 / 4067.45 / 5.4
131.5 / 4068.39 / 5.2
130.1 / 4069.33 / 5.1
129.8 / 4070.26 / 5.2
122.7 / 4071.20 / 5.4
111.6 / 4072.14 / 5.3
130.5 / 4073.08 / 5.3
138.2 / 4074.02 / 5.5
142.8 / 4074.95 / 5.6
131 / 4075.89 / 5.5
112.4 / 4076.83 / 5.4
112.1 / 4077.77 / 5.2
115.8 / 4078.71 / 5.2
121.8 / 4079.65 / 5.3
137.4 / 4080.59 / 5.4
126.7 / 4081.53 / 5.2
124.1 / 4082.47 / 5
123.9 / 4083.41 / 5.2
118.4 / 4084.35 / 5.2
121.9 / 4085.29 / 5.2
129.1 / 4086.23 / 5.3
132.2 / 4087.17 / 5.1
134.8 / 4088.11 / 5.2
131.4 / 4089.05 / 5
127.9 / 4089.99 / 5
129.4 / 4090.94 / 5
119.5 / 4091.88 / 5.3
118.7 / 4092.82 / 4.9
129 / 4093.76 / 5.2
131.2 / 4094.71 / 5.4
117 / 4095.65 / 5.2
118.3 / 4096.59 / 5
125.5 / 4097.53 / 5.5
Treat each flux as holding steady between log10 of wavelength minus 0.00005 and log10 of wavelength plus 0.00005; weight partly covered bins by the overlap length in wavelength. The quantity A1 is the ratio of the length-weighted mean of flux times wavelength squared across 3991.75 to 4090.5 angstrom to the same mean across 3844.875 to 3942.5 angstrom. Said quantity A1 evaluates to 1.4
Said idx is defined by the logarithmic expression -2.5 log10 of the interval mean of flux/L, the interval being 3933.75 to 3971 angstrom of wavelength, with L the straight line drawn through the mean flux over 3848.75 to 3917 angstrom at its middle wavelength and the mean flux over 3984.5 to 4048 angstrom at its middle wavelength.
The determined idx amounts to 0.365 mag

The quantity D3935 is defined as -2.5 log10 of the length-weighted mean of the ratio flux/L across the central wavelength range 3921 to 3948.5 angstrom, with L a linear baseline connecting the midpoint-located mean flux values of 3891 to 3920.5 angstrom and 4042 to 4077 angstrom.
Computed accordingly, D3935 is 0.41 mag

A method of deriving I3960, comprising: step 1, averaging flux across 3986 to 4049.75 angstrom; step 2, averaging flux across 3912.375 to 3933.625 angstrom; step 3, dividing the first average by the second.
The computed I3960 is 1.5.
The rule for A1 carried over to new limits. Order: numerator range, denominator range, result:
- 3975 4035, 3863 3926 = 1.25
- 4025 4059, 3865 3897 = 1.33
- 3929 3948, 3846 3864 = 0.63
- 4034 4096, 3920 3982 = 1.58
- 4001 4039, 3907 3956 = 1.46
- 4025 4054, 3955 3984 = 1.50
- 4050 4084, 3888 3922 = 1.30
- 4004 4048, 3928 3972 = 1.70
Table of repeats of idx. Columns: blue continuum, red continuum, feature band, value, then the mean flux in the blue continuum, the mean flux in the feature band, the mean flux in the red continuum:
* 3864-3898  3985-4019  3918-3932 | 0.317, 104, 83.9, 127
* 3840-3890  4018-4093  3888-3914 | 0.072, 108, 104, 127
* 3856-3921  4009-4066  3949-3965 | 0.105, 107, 105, 128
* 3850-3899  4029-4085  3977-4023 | -0.063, 106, 126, 125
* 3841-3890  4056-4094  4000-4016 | -0.052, 109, 126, 126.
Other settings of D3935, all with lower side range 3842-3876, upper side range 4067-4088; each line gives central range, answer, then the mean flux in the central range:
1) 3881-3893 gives 0.26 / 91.1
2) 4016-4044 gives -0.06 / 131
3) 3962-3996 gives 0.23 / 97.4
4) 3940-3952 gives 0.12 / 106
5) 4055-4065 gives 0.01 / 123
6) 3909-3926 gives 0.08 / 109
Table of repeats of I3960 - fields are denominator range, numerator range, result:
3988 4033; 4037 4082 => 0.98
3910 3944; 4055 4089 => 1.50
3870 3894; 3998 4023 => 1.28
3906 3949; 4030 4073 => 1.40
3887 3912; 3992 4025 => 1.26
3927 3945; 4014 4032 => 2.13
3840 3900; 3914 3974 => 0.78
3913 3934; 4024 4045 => 1.52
